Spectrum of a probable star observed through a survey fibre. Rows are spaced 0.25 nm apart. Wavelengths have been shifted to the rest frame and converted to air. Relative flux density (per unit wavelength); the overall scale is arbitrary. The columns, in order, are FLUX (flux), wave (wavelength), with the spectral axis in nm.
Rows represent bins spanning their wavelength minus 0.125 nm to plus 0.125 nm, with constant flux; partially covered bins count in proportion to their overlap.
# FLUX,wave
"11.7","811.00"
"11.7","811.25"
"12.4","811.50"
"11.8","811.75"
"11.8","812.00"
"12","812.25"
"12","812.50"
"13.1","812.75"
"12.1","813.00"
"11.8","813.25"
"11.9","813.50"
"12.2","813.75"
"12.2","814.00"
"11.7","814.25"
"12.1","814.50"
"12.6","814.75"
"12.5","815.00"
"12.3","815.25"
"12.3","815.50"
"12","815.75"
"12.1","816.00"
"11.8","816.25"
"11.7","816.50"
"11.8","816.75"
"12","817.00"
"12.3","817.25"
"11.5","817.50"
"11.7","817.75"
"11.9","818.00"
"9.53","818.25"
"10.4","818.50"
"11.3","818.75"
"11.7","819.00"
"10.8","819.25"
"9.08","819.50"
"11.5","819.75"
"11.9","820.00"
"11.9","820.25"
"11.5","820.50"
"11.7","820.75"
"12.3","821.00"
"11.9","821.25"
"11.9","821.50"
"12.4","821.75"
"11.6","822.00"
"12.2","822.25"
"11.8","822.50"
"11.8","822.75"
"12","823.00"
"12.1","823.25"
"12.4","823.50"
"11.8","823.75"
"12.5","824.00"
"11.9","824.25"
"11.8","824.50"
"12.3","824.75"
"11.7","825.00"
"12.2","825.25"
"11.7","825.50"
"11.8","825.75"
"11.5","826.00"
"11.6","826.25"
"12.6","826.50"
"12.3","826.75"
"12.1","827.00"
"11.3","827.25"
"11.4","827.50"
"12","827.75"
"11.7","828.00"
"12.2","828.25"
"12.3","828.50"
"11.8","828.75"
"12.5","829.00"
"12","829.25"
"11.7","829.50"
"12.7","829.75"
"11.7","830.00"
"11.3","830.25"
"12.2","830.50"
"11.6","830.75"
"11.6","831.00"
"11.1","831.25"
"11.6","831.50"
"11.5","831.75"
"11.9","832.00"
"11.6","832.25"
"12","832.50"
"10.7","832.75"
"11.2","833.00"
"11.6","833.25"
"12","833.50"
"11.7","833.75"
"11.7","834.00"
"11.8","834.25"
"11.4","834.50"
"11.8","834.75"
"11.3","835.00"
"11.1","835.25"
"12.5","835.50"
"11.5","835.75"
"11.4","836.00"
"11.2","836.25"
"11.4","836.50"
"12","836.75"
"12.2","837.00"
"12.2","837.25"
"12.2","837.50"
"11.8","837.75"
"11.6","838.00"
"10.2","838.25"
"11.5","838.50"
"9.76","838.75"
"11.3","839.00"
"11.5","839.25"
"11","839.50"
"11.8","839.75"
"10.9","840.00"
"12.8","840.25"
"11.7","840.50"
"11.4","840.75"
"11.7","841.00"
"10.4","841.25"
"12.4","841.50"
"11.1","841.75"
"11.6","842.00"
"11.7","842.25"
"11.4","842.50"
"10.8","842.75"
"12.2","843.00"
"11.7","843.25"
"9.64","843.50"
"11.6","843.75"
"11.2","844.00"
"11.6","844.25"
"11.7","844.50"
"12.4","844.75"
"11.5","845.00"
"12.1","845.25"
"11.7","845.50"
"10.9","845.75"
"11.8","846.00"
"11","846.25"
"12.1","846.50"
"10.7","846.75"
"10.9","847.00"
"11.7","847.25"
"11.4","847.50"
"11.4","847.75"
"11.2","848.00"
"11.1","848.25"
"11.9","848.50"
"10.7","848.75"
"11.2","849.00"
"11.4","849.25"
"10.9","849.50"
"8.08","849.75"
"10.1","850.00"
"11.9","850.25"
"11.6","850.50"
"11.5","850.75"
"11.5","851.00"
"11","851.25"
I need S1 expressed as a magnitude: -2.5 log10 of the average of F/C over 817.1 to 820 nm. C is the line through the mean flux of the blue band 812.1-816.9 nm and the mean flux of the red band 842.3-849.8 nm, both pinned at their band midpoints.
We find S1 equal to 0.08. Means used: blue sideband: 12.1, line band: 11.1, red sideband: 11.3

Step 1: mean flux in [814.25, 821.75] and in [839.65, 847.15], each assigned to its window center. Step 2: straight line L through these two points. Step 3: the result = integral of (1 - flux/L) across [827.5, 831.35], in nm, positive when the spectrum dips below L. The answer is -0.10 nm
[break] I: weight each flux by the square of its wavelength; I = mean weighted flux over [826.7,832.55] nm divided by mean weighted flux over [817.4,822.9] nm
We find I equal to 1.1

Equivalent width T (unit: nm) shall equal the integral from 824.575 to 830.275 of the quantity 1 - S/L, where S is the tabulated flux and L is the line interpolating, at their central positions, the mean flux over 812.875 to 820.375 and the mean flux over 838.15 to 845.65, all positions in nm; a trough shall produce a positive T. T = -0.18 nm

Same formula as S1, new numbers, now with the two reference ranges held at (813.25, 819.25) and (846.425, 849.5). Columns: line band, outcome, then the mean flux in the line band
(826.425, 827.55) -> -0.03 mag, 11.9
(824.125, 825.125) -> -0.03 mag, 11.9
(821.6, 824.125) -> -0.03 mag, 12.1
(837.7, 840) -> 0.03 mag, 11.1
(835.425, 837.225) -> -0.03 mag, 11.7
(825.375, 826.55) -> -0.02 mag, 11.8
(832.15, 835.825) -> -0.01 mag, 11.6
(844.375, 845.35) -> -0.06 mag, 11.9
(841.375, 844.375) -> 0.00 mag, 11.4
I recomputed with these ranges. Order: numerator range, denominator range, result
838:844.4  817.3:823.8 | 1.03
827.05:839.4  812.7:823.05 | 1.03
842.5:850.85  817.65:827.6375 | 1.02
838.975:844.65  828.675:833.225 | 1.00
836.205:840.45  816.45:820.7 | 1.07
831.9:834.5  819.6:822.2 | 1.01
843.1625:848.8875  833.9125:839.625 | 1.01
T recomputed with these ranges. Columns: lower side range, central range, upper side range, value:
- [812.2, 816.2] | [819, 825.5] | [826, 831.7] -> 0.11 nm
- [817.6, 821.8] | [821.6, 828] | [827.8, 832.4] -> -0.20 nm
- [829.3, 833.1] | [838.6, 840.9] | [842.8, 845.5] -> 0.04 nm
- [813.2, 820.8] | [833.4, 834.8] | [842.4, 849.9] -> -0.04 nm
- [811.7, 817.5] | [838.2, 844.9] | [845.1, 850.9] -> -0.01 nm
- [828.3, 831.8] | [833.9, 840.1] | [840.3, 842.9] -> 0.07 nm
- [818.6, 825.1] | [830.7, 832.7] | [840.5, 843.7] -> 0.00 nm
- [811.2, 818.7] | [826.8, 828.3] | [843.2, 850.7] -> -0.02 nm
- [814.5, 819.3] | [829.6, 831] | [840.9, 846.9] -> -0.03 nm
